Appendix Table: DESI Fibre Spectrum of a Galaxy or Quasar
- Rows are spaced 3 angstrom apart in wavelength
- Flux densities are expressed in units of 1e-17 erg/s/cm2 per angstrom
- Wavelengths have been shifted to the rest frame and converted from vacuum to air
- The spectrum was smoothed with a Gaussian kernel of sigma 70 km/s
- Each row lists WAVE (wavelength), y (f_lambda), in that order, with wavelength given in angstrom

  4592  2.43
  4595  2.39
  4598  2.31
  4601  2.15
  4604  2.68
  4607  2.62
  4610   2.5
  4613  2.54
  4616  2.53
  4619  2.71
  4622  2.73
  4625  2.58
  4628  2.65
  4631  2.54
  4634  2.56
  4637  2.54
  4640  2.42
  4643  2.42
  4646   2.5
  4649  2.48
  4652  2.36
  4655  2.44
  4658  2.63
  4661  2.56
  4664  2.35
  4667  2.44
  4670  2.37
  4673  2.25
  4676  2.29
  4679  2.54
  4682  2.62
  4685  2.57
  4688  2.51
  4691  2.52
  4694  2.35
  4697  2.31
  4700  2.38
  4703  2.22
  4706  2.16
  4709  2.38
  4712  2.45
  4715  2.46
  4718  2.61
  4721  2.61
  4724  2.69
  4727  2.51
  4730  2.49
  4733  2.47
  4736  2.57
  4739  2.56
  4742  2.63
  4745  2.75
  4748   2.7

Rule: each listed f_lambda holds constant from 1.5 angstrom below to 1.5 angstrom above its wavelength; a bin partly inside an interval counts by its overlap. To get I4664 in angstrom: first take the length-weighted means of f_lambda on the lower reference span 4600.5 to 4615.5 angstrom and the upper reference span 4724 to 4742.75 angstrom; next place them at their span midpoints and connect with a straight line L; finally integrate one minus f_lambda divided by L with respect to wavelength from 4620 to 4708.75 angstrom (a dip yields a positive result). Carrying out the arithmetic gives 2.6 angstrom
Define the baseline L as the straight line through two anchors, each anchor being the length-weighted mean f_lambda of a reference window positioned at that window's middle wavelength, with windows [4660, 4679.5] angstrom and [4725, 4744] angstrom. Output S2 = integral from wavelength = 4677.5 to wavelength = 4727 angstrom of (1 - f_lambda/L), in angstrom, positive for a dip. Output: 0.1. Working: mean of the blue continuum 2.39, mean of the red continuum 2.55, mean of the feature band 2.46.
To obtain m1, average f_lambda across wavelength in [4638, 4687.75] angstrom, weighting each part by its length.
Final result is 2.45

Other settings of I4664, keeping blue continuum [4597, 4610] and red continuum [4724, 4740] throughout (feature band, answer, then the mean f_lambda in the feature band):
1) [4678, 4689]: -0.3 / 2.56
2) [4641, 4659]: 0.1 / 2.47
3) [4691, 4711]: 1.5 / 2.32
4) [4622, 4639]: -0.8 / 2.58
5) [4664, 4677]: 0.8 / 2.34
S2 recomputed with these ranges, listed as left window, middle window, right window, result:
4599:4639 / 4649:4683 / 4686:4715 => 0.16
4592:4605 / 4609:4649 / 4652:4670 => -2.22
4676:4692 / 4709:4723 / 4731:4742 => 0.09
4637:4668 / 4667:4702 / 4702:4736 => 0.57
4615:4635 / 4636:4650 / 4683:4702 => 0.55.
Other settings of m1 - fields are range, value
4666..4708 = 2.39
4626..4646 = 2.52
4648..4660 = 2.48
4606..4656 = 2.54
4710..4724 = 2.54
